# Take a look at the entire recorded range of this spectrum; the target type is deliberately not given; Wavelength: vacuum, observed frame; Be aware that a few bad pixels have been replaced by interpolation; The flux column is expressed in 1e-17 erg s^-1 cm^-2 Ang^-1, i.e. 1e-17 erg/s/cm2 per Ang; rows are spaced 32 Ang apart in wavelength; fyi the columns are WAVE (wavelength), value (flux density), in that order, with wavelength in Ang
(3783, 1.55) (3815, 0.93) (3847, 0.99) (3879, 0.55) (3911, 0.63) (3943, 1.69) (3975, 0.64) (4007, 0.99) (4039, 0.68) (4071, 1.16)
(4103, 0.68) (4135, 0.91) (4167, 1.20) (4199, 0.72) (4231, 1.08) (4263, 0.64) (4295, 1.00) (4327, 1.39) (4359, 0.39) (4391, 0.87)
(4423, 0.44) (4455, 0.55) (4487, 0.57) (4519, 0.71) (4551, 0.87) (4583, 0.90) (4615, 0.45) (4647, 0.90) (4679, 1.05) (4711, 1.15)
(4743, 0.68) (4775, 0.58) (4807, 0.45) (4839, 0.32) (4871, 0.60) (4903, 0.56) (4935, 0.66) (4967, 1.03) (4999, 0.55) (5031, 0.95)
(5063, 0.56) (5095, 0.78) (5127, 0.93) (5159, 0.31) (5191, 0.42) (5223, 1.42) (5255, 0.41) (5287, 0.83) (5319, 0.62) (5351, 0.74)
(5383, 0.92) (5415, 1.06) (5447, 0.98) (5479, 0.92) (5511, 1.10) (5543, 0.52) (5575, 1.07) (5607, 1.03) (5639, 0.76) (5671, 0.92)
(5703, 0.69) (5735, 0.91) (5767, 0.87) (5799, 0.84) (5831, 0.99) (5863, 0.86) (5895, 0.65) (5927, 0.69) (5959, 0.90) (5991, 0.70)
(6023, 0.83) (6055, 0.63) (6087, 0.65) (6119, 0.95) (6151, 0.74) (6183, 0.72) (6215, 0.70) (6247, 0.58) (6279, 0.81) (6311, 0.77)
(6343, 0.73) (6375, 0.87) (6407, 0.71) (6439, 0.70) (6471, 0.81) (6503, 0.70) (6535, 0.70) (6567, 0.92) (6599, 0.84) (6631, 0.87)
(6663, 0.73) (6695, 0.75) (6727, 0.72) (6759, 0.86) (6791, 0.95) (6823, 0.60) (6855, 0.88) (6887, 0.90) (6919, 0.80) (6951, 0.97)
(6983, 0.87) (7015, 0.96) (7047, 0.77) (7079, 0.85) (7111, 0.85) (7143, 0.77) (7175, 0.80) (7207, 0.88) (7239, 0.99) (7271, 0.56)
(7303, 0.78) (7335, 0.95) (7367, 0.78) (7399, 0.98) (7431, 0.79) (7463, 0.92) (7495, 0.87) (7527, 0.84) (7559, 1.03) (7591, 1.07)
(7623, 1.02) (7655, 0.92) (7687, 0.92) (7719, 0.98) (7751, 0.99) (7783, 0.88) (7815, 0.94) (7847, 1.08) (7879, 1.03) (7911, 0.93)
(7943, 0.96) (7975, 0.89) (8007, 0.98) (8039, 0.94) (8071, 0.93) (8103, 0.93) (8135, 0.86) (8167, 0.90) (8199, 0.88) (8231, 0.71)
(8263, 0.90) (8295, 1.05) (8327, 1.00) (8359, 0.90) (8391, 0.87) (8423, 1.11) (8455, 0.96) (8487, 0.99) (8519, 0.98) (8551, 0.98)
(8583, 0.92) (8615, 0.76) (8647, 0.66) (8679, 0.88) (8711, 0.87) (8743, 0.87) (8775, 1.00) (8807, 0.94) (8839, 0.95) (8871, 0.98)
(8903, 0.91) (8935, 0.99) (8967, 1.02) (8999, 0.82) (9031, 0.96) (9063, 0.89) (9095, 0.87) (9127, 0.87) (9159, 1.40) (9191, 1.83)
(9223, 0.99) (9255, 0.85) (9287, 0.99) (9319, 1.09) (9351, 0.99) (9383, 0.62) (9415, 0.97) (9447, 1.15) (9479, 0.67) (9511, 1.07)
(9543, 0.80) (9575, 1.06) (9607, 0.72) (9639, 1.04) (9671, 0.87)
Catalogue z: 0.40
